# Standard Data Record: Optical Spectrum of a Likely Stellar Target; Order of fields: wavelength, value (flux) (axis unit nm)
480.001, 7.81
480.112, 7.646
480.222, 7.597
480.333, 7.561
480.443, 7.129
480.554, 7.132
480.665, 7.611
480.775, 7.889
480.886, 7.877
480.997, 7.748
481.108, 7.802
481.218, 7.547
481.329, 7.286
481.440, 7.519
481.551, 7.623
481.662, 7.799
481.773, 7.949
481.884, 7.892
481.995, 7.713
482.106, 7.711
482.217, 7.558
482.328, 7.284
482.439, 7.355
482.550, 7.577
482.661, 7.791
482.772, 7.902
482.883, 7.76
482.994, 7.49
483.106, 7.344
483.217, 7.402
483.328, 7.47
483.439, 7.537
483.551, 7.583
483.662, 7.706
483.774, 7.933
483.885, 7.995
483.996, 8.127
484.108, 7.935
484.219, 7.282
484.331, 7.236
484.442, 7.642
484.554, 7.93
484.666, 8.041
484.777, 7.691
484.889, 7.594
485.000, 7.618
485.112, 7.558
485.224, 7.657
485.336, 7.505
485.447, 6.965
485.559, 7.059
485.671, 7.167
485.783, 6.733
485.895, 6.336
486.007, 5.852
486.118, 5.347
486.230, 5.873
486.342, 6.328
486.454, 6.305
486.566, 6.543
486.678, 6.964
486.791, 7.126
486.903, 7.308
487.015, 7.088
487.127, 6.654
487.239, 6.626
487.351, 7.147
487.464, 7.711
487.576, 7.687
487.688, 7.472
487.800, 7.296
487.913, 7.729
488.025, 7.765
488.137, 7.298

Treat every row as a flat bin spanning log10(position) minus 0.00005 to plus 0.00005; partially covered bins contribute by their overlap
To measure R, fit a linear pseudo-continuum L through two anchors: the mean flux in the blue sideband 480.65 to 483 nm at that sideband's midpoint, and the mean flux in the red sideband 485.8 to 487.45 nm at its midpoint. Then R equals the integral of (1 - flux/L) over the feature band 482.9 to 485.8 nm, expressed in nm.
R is -0.19 nm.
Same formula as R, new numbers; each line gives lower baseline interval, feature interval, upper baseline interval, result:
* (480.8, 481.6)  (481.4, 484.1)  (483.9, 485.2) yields 0.00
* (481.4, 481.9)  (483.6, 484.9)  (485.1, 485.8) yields -0.06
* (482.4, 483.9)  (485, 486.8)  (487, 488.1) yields 0.17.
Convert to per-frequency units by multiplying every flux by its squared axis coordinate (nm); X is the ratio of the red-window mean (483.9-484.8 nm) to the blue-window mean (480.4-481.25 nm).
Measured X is 1.0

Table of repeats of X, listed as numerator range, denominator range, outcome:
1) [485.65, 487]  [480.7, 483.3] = 0.86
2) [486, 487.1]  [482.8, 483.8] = 0.87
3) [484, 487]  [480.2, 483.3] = 0.95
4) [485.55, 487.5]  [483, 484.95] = 0.88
